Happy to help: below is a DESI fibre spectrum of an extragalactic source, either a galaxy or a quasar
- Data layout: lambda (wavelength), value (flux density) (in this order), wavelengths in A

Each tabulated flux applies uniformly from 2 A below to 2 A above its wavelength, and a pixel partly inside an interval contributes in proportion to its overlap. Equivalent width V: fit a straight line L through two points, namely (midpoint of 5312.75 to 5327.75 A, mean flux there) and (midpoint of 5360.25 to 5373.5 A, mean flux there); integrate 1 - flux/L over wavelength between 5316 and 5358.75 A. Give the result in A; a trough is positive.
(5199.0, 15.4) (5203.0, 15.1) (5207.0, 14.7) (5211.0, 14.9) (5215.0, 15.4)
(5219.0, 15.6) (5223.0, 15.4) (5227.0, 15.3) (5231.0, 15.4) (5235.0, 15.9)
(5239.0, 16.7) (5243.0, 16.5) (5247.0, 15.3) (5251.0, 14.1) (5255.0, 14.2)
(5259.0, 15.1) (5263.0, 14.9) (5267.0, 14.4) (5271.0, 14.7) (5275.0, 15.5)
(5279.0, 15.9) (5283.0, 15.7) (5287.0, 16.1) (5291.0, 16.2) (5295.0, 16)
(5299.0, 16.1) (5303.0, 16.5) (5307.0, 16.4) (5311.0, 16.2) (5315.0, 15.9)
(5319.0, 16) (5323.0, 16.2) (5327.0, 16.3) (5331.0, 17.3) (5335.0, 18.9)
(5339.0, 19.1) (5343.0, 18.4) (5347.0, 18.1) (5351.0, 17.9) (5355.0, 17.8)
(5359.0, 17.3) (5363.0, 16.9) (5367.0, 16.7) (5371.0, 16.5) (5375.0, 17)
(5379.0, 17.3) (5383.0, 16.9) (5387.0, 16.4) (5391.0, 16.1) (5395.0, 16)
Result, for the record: -3.2 A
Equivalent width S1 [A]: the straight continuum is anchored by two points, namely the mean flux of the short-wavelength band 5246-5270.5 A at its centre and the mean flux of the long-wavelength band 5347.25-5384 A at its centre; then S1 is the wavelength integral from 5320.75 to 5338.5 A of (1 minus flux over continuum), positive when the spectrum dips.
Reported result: -1.1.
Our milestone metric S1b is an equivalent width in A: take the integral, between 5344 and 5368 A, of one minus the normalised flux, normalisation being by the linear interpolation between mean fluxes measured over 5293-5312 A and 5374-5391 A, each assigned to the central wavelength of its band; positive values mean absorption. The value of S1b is -1.31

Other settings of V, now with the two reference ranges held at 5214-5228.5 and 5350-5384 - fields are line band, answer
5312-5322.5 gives 0.3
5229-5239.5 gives -0.2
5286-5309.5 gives 0.1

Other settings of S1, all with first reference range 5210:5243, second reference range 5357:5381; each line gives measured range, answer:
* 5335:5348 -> -1.50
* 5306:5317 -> 0.19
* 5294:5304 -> 0.08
